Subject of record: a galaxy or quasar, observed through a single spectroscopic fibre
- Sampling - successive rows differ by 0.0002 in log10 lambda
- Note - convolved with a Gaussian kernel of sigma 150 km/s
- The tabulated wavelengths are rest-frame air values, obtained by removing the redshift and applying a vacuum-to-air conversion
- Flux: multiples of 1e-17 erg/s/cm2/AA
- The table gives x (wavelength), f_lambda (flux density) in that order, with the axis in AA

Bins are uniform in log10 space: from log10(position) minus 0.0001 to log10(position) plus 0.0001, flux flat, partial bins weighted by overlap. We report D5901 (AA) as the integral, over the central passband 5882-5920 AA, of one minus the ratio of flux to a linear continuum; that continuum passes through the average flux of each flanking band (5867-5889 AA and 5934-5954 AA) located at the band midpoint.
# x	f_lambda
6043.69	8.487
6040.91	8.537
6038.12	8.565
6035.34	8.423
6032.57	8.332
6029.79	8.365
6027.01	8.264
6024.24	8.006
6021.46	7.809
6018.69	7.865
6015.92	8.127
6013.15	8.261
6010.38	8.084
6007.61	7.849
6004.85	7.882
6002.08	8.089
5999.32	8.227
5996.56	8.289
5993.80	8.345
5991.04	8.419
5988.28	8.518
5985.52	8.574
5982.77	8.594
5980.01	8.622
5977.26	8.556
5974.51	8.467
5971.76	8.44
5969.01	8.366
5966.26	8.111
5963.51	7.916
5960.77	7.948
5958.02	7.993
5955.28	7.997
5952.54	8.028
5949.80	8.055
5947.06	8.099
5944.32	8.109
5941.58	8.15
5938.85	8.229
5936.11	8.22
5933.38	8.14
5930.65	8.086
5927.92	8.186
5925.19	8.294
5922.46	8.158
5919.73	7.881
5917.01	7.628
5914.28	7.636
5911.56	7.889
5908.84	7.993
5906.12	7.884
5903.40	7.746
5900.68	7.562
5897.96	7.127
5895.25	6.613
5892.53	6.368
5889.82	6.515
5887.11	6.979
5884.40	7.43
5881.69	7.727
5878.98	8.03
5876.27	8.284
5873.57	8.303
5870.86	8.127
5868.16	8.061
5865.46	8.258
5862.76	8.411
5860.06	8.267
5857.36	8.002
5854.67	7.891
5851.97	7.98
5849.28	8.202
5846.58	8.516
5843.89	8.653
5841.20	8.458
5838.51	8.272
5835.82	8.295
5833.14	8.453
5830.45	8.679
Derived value 2.7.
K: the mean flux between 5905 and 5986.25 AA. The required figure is 8.14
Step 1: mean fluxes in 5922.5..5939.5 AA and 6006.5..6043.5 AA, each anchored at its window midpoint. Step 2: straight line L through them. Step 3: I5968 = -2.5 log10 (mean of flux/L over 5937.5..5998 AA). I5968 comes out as -0.01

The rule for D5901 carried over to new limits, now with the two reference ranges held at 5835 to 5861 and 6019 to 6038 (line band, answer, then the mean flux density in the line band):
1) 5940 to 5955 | 0.3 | 8.08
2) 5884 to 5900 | 2.7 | 6.83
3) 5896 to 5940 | 1.8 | 7.9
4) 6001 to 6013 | 0.3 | 8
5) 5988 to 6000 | -0.2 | 8.35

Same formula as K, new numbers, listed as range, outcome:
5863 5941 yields 7.78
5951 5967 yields 8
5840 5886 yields 8.15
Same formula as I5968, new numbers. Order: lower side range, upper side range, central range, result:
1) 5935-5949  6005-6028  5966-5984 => -0.05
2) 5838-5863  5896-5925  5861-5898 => 0.06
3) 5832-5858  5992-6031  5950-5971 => 0.01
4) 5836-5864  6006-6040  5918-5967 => 0.02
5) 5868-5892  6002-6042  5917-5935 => -0.04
